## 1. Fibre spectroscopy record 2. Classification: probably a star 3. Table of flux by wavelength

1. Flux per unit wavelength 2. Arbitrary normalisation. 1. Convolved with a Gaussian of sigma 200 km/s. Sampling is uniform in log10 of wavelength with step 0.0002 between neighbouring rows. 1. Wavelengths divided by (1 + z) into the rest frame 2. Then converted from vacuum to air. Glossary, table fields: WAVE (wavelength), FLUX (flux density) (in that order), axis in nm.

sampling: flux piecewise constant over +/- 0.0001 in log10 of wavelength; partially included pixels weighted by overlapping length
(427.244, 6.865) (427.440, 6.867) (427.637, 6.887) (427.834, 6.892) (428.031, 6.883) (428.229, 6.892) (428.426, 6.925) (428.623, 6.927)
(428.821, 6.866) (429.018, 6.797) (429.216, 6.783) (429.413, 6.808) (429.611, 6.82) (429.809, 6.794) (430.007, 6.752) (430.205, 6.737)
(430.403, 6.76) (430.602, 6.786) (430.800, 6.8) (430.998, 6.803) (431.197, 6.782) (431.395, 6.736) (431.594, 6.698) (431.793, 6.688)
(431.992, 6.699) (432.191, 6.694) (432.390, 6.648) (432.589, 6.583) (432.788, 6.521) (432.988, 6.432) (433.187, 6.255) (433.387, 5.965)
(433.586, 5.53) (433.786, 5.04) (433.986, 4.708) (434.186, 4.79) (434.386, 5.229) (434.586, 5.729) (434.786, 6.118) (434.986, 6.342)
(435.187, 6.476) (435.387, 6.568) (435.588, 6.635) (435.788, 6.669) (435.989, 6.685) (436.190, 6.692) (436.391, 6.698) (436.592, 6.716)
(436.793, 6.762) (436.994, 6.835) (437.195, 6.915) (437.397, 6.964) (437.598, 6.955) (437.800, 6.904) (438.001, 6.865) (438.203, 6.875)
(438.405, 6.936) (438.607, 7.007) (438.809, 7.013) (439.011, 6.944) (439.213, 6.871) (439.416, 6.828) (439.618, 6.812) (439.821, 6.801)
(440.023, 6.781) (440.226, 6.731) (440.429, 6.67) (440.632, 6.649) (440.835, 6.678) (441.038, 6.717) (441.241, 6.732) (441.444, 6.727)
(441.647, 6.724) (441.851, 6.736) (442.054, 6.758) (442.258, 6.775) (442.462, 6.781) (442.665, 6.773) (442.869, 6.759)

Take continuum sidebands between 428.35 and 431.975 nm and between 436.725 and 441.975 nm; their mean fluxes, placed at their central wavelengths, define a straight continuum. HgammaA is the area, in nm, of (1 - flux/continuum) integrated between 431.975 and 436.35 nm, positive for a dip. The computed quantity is 0.43 nm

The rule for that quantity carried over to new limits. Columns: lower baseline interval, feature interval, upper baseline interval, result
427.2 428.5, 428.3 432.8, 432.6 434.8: -0.31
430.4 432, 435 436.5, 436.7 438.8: 0.05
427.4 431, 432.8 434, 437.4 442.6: 0.18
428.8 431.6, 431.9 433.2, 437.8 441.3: 0.04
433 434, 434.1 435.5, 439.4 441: -0.01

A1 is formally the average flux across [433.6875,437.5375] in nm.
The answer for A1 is 6.25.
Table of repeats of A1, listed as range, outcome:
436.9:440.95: 6.85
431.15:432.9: 6.67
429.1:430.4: 6.78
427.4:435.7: 6.46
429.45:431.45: 6.78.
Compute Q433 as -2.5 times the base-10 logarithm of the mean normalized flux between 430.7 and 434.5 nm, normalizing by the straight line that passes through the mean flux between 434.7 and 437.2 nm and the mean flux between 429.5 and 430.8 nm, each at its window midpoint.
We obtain 0.09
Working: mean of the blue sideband 6.77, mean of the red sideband 6.62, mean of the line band 6.19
